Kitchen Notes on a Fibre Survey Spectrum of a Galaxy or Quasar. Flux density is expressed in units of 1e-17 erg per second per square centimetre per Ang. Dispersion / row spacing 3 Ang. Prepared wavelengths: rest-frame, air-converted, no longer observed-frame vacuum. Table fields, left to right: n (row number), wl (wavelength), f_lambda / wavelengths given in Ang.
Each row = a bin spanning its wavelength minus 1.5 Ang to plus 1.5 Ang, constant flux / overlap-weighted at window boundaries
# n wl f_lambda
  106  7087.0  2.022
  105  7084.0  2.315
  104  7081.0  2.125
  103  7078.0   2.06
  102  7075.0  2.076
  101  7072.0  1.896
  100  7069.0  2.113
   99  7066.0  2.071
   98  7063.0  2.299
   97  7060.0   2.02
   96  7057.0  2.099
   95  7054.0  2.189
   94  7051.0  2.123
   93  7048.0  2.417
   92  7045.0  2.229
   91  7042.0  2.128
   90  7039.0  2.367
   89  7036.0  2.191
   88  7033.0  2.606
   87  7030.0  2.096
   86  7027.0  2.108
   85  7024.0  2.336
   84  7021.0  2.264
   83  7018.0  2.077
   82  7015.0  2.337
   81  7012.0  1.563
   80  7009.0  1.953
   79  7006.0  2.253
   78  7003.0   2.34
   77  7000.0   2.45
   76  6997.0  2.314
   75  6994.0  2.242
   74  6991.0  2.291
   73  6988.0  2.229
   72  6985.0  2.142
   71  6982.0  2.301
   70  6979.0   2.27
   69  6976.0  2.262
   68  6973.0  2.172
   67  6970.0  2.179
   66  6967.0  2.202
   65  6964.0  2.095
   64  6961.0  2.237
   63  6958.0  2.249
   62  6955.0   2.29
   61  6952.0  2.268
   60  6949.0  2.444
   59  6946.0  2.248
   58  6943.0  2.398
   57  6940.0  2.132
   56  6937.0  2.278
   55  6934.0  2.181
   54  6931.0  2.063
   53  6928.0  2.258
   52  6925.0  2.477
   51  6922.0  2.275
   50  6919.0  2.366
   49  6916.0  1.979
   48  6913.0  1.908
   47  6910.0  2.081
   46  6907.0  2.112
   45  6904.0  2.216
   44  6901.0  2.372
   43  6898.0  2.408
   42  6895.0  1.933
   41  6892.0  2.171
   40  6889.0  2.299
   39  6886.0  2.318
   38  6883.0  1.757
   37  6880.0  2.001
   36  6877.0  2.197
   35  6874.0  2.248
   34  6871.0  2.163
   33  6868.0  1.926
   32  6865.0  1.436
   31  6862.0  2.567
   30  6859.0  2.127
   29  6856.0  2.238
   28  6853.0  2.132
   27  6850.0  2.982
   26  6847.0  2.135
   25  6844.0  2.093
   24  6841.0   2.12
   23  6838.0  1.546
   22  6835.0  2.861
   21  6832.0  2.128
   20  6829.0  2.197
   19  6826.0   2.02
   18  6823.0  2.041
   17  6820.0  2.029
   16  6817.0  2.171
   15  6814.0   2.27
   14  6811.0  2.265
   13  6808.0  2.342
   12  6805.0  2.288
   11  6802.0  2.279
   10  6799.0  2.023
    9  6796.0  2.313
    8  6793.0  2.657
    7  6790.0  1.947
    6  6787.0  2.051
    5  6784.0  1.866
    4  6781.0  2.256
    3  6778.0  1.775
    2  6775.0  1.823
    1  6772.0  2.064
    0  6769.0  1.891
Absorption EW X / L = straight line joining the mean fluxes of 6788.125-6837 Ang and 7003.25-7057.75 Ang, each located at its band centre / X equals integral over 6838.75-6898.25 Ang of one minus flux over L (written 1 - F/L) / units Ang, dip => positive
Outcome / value 1.90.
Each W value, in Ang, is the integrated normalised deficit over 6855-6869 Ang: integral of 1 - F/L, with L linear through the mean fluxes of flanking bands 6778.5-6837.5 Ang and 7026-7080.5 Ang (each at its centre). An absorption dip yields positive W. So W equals 0.8 Ang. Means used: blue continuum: 2.19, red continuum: 2.17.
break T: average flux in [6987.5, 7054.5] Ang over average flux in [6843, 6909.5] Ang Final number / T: 1.0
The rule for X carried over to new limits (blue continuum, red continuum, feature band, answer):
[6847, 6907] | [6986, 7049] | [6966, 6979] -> 0.00 Ang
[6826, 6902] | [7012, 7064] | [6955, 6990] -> -0.37 Ang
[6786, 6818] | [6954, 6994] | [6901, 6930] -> 0.48 Ang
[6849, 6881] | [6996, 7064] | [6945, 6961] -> -0.77 Ang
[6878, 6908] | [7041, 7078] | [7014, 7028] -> -0.55 Ang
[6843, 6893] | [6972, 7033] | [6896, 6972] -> -1.36 Ang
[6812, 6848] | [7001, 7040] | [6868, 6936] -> -0.31 Ang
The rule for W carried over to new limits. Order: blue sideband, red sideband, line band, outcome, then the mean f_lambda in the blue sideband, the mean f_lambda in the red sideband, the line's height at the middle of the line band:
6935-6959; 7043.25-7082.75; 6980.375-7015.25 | 0.4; 2.29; 2.13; 2.22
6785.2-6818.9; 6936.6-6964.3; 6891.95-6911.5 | 0.6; 2.23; 2.27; 2.26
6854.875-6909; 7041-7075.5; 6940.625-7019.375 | -3.1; 2.14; 2.14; 2.14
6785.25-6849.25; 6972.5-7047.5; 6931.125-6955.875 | -0.6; 2.19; 2.22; 2.21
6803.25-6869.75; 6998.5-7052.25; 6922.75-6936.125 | -0.3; 2.18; 2.21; 2.2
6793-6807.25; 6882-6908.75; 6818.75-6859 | 0.8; 2.28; 2.18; 2.24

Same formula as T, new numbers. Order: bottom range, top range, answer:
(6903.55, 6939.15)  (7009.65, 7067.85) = 1.00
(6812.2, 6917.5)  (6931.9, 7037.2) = 1.04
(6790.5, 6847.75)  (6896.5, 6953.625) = 1.02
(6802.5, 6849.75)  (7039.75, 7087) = 0.98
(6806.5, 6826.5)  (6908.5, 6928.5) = 1.01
